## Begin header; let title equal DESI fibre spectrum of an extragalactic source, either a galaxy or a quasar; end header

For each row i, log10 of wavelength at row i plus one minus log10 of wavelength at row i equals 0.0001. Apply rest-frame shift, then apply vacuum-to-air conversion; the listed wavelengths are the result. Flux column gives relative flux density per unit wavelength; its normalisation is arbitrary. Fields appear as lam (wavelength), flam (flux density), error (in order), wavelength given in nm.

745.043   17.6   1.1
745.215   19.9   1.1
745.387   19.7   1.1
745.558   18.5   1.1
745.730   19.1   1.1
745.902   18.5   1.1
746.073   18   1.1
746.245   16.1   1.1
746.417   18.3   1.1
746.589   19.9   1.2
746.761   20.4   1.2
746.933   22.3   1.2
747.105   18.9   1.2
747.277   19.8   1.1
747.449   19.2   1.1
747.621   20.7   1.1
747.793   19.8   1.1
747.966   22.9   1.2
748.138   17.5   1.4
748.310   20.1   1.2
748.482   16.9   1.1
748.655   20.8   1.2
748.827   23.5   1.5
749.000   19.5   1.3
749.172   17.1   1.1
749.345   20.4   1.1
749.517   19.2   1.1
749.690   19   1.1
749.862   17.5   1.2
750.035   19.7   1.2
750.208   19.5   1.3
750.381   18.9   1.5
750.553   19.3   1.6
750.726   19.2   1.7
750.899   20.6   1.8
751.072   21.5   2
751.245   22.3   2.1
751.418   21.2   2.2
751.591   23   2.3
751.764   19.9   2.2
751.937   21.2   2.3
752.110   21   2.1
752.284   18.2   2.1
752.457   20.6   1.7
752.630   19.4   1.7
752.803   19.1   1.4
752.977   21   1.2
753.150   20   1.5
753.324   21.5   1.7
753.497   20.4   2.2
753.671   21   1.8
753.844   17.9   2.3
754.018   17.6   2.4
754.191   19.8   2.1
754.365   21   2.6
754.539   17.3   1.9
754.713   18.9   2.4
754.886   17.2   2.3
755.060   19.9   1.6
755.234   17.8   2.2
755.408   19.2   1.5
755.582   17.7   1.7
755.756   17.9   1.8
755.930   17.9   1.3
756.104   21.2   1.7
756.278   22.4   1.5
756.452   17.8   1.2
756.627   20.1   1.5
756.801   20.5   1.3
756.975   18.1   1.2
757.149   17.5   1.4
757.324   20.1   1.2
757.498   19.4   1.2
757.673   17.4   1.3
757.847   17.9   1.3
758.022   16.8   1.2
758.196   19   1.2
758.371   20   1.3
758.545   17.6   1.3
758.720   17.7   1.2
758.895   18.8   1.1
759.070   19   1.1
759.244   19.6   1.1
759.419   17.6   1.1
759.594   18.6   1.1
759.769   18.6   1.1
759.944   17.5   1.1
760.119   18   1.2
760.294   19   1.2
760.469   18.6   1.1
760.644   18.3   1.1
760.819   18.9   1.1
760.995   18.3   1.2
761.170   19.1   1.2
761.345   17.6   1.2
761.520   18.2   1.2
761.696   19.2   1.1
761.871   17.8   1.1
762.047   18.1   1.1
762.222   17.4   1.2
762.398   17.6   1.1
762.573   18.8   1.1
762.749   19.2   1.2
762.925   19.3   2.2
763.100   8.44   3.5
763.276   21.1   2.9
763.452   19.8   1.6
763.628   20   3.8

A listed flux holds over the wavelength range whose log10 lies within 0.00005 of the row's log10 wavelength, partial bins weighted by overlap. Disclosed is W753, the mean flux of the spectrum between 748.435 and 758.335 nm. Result 19.5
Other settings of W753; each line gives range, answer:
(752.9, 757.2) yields 19.3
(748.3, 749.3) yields 19.6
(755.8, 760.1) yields 18.8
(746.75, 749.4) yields 20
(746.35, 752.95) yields 20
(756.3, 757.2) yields 19.1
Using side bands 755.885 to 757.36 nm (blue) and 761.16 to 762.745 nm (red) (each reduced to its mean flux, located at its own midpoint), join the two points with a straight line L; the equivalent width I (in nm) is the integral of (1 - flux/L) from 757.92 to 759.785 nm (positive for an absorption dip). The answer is 0.050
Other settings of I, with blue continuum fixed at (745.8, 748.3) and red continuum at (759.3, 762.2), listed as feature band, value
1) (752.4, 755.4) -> -0.082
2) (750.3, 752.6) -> -0.169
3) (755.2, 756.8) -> -0.043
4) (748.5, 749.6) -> -0.033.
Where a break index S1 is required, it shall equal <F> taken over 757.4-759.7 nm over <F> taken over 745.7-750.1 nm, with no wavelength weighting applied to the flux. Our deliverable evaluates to 0.9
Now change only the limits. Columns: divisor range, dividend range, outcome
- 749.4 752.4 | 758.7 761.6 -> 0.92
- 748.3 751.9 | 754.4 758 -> 0.94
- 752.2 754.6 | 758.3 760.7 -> 0.94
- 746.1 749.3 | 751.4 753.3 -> 1.04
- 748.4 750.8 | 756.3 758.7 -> 0.97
